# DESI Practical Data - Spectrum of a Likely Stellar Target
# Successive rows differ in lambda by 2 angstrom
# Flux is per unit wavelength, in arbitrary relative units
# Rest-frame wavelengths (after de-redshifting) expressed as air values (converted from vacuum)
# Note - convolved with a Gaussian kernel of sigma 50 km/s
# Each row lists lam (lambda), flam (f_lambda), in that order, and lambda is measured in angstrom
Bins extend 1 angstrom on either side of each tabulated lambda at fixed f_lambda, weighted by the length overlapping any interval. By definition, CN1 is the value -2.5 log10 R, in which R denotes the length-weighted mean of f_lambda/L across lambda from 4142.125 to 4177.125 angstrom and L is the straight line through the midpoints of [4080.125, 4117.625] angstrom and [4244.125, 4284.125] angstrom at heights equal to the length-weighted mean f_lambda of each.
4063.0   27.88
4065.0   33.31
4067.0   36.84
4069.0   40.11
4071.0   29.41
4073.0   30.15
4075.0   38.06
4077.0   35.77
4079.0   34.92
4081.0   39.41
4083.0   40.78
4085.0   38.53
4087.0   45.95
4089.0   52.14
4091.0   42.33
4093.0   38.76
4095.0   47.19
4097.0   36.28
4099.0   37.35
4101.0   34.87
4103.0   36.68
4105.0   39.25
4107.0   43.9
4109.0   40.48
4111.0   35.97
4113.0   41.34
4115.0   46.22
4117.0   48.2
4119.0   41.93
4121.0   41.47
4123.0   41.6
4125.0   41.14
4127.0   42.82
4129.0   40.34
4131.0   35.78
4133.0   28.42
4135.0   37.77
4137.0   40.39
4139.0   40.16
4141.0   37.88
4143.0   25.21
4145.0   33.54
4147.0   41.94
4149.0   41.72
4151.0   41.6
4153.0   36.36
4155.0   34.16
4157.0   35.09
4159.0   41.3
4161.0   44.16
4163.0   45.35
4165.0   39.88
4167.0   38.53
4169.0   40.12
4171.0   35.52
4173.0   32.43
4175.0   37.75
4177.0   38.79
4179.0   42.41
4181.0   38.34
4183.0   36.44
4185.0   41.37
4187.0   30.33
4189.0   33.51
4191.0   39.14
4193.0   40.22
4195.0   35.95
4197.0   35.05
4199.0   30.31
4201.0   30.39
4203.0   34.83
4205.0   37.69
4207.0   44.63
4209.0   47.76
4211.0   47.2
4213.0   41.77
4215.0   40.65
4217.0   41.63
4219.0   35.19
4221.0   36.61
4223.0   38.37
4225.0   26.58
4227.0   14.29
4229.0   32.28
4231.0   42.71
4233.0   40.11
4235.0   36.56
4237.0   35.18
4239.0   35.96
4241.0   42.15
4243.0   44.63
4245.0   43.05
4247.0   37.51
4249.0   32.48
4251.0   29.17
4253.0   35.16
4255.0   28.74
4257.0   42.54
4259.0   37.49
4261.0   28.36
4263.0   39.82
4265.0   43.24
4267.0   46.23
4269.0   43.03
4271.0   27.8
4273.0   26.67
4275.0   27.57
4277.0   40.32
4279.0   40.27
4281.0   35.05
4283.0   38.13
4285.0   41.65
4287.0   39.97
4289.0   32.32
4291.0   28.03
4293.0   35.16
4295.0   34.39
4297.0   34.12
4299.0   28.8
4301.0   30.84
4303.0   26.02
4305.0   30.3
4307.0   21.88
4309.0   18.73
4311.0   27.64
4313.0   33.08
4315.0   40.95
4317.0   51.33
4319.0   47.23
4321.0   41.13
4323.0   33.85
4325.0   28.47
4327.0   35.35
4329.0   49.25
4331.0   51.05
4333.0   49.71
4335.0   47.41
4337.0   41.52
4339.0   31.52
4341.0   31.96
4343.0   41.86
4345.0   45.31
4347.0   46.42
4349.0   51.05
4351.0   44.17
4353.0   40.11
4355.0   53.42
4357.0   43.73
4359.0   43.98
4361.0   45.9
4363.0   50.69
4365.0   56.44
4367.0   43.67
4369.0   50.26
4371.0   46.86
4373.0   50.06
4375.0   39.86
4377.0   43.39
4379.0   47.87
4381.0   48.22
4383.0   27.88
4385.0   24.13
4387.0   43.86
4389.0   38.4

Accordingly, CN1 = 0.039 mag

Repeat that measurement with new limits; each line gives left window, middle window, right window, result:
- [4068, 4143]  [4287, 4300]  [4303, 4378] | 0.250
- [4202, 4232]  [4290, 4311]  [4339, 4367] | 0.415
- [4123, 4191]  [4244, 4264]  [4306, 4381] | 0.139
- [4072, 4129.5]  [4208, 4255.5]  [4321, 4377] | 0.148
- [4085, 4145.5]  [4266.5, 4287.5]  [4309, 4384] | 0.148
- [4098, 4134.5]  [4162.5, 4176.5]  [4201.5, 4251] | 0.014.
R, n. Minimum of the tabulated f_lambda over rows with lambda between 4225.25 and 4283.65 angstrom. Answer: 14.29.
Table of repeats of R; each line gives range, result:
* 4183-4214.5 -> 30.31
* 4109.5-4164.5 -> 25.21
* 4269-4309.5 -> 18.73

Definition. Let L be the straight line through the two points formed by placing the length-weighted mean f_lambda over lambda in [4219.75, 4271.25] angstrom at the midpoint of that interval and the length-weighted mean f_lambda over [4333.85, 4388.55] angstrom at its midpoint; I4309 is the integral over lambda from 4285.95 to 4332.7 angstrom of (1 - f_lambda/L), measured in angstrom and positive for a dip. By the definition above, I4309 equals 6.3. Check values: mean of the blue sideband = 36.3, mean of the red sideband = 43.7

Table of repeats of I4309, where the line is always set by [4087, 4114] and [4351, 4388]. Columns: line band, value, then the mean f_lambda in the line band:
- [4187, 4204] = 3.0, 34.7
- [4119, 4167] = 3.0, 38.7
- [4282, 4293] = 1.9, 35.9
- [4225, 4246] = 3.1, 36.2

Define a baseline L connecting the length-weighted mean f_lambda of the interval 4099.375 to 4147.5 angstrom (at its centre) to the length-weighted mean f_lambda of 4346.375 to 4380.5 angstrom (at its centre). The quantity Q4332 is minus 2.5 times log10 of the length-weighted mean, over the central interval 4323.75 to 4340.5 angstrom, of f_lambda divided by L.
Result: 0.11 mag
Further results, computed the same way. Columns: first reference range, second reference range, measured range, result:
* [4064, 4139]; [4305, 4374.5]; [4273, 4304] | 0.22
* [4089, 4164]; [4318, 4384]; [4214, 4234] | 0.19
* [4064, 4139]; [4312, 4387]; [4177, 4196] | 0.09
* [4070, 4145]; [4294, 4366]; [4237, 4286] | 0.07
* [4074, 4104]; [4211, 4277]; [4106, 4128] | -0.08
